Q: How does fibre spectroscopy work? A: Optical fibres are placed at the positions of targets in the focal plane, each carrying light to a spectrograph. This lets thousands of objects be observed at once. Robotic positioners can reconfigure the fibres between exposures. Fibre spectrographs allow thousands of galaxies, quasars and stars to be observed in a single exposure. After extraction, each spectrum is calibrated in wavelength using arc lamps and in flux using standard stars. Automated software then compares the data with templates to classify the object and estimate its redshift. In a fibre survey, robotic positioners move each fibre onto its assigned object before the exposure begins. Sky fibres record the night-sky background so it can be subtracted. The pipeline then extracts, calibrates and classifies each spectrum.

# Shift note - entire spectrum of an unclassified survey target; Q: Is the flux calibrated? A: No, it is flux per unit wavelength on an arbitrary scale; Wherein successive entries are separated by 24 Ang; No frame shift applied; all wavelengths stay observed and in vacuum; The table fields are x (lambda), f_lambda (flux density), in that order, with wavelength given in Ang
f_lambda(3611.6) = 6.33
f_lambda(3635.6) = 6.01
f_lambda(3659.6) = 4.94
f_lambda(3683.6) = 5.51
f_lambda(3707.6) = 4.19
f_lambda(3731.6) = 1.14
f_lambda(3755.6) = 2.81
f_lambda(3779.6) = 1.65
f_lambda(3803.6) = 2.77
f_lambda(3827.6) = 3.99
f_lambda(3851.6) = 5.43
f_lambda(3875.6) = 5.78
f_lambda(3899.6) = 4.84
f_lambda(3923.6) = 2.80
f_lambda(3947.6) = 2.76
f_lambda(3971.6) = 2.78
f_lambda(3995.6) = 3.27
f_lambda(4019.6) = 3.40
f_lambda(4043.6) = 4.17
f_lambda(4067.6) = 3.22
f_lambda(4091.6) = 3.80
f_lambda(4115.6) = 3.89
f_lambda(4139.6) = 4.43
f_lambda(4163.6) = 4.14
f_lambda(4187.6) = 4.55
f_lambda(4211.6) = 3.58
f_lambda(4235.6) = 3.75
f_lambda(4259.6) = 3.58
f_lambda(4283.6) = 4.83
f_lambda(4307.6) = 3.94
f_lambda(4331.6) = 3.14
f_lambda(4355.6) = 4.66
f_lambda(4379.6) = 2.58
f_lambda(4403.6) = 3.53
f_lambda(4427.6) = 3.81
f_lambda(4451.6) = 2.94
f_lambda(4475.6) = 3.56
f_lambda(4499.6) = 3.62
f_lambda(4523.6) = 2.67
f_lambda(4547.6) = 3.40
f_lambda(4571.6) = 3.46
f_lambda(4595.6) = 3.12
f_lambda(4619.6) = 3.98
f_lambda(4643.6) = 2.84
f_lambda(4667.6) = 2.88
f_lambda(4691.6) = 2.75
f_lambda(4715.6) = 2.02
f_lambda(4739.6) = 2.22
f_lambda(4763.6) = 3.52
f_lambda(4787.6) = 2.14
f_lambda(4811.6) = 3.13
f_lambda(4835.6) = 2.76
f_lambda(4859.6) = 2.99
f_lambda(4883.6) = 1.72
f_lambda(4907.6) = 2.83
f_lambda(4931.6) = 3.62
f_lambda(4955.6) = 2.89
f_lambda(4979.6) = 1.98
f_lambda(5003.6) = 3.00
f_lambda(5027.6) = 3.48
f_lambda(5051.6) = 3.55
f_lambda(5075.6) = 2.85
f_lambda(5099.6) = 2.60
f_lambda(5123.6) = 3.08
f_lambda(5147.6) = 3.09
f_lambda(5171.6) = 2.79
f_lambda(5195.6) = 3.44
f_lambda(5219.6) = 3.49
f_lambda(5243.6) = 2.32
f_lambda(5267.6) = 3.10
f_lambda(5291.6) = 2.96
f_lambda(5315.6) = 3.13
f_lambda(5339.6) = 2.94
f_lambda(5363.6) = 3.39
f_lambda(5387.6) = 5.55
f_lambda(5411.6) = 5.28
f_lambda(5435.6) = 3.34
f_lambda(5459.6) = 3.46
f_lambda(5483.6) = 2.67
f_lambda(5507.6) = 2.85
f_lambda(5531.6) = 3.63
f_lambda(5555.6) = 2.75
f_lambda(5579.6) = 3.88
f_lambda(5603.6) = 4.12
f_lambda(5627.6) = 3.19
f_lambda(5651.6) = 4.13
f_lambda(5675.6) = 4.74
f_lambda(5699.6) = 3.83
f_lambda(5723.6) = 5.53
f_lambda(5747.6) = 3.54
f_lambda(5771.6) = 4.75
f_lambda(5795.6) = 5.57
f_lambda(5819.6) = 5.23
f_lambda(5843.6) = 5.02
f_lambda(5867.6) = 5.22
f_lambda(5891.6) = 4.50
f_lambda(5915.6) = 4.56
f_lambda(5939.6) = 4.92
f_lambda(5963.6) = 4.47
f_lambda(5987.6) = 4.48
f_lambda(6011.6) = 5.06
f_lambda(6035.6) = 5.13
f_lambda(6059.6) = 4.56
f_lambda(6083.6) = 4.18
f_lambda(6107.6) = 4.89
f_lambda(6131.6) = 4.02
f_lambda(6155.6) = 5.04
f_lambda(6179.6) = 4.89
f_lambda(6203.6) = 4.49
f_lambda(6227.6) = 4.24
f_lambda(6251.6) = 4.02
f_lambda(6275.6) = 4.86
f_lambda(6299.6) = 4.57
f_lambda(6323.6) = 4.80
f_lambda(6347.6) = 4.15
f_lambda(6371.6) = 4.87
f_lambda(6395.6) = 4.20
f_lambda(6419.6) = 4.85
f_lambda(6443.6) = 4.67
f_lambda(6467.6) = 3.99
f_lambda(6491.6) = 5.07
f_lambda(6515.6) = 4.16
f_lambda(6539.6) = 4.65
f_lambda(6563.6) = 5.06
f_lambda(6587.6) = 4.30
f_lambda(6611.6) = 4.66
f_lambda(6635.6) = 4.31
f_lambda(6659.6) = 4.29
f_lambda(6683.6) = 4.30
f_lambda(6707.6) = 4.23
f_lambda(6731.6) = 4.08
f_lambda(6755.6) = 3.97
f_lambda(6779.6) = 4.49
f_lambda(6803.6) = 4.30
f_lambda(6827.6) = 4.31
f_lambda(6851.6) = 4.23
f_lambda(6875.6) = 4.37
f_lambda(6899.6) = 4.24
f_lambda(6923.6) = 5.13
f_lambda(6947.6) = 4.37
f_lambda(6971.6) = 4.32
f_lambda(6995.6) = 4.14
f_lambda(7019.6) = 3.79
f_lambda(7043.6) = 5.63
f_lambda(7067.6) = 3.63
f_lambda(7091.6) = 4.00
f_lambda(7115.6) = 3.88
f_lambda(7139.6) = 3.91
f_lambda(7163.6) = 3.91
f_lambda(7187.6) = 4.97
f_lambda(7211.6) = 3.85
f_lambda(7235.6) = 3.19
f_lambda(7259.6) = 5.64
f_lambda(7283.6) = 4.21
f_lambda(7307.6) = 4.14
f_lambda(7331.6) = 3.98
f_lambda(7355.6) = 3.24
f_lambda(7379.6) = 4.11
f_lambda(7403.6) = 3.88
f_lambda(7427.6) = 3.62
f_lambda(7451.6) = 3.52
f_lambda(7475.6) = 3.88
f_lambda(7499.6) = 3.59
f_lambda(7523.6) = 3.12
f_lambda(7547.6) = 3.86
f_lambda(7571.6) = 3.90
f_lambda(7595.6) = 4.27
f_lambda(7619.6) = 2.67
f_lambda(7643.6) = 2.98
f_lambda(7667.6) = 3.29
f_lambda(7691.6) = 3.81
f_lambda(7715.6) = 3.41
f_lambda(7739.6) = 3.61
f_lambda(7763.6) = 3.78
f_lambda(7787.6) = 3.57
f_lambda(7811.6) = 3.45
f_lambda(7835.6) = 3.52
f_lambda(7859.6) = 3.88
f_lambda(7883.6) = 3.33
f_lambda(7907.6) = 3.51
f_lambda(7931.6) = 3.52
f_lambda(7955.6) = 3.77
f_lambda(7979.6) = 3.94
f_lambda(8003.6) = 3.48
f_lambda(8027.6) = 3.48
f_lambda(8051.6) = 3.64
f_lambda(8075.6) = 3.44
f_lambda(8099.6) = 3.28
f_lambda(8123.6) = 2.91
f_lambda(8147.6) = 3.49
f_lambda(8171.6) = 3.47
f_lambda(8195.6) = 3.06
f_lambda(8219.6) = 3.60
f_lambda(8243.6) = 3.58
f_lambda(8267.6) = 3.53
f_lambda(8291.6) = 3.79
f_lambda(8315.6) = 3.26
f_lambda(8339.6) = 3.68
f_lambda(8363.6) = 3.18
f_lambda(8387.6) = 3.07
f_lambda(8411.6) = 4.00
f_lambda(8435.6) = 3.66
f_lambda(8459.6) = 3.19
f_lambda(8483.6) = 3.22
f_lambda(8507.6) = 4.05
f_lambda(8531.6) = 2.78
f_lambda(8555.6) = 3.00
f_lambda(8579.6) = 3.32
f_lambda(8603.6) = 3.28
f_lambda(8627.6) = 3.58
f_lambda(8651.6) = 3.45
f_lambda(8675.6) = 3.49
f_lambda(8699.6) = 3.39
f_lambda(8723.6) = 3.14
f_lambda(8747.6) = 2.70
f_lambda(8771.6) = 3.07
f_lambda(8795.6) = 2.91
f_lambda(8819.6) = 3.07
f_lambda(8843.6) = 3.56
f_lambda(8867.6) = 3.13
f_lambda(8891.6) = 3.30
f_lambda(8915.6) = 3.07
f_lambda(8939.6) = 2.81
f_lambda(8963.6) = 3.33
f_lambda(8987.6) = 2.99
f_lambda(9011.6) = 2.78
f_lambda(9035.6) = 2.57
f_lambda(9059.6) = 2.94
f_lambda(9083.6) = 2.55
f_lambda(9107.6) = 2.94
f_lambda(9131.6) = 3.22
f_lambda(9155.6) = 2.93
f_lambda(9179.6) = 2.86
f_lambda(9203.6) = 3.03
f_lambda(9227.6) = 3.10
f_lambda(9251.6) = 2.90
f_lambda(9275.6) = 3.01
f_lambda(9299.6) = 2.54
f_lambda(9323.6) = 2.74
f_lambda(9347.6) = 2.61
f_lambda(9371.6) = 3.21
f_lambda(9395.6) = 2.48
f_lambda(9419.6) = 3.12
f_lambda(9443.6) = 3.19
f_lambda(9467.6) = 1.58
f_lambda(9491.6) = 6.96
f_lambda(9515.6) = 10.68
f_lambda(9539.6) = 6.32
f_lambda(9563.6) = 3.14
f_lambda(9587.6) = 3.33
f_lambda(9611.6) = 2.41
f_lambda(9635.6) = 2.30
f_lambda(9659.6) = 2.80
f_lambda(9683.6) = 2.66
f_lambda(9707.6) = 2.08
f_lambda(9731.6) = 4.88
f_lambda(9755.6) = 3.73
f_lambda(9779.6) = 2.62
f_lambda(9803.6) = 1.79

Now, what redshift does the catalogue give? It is 0.448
